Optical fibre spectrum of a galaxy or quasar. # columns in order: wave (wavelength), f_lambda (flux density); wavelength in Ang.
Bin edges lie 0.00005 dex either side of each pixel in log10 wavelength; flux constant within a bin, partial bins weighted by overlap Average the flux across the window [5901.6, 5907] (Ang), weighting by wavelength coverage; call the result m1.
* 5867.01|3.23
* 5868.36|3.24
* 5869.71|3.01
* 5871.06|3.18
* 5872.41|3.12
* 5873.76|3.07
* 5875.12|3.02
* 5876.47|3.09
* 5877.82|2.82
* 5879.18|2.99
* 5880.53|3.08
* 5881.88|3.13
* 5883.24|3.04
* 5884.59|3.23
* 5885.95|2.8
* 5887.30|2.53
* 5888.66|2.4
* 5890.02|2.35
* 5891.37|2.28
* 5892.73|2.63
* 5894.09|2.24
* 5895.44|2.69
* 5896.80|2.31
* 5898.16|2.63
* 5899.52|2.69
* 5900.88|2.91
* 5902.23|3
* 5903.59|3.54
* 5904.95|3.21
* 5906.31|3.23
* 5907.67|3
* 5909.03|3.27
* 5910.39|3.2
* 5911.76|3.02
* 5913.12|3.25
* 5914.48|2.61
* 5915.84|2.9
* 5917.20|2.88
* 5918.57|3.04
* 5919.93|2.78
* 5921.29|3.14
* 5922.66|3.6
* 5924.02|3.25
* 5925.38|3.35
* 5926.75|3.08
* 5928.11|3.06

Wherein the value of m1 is 3.25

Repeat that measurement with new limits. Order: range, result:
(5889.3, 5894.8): 2.38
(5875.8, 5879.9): 2.97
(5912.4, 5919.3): 2.94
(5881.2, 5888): 2.94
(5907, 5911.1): 3.15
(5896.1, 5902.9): 2.71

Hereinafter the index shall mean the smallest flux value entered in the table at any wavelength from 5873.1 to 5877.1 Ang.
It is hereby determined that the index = 3.02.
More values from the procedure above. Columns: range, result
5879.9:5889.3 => 2.4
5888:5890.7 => 2.35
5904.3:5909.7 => 3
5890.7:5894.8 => 2.24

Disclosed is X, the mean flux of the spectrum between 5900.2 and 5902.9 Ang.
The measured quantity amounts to 2.96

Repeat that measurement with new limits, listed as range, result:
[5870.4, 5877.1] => 3.1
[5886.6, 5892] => 2.39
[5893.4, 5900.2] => 2.51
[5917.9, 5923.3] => 3.14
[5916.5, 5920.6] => 2.9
